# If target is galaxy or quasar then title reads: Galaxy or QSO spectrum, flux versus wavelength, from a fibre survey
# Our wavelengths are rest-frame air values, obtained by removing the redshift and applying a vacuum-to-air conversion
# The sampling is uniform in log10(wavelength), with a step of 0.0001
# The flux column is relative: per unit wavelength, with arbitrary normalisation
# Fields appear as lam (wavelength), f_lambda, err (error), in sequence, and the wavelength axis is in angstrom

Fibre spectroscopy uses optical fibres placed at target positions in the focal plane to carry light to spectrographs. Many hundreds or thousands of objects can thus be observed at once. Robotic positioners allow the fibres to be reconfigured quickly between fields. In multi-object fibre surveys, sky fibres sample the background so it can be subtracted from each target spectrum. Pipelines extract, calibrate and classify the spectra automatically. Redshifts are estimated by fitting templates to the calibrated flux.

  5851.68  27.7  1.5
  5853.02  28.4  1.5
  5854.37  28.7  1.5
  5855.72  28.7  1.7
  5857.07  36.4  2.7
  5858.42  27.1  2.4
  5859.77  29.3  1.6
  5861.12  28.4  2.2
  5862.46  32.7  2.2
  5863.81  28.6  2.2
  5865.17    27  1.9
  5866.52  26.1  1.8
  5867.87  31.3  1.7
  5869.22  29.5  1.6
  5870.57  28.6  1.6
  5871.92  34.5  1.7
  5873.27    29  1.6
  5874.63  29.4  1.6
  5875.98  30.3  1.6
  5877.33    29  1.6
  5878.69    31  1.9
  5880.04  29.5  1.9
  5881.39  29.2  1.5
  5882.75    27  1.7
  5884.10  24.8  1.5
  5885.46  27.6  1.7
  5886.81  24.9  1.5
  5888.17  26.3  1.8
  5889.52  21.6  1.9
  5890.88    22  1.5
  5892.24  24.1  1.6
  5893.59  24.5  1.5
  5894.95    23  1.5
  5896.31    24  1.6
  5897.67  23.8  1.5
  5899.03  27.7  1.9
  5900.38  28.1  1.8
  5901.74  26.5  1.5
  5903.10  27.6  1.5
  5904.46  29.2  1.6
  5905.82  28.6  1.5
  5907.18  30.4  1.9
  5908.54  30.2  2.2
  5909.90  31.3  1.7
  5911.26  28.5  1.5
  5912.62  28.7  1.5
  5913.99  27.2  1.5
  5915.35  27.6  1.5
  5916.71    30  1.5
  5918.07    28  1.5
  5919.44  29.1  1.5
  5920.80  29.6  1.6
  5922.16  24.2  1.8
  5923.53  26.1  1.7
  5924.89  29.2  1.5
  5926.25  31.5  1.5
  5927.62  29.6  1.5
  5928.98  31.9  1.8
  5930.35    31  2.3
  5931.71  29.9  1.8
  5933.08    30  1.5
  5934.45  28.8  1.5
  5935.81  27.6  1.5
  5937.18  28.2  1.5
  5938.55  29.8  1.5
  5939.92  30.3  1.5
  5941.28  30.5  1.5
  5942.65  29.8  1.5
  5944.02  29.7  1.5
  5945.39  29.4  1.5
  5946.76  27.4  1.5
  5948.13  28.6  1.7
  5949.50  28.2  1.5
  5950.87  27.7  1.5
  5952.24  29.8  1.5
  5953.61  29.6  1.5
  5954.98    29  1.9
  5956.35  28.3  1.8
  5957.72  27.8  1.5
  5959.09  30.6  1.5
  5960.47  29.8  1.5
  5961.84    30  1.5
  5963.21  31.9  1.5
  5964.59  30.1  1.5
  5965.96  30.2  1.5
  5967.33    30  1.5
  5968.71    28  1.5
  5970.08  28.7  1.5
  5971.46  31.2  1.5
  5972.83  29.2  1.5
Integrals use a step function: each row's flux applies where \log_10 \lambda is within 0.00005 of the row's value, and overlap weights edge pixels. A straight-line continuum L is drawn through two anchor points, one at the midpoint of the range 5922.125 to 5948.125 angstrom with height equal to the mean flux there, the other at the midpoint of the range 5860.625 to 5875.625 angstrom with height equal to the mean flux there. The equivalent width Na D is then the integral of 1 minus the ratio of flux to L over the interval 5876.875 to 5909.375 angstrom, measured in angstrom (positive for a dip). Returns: 3.07 angstrom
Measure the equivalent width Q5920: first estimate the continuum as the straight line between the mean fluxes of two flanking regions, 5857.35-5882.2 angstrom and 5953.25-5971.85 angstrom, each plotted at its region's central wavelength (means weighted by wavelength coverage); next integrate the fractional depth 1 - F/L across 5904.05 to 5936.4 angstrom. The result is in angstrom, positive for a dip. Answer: 0.6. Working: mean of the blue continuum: 29.6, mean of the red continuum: 29.6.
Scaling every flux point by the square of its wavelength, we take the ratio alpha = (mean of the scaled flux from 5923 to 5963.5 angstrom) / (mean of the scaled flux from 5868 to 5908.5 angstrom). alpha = 1.09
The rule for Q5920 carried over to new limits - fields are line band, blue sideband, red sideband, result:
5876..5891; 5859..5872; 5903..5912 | 1.3 angstrom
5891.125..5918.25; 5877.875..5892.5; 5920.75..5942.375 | 0.2 angstrom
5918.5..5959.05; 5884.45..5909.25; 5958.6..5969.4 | -0.7 angstrom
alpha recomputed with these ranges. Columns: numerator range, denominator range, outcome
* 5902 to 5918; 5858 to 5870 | 1.02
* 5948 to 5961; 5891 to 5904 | 1.16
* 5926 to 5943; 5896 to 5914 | 1.07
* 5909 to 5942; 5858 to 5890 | 1.04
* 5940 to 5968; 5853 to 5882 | 1.02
